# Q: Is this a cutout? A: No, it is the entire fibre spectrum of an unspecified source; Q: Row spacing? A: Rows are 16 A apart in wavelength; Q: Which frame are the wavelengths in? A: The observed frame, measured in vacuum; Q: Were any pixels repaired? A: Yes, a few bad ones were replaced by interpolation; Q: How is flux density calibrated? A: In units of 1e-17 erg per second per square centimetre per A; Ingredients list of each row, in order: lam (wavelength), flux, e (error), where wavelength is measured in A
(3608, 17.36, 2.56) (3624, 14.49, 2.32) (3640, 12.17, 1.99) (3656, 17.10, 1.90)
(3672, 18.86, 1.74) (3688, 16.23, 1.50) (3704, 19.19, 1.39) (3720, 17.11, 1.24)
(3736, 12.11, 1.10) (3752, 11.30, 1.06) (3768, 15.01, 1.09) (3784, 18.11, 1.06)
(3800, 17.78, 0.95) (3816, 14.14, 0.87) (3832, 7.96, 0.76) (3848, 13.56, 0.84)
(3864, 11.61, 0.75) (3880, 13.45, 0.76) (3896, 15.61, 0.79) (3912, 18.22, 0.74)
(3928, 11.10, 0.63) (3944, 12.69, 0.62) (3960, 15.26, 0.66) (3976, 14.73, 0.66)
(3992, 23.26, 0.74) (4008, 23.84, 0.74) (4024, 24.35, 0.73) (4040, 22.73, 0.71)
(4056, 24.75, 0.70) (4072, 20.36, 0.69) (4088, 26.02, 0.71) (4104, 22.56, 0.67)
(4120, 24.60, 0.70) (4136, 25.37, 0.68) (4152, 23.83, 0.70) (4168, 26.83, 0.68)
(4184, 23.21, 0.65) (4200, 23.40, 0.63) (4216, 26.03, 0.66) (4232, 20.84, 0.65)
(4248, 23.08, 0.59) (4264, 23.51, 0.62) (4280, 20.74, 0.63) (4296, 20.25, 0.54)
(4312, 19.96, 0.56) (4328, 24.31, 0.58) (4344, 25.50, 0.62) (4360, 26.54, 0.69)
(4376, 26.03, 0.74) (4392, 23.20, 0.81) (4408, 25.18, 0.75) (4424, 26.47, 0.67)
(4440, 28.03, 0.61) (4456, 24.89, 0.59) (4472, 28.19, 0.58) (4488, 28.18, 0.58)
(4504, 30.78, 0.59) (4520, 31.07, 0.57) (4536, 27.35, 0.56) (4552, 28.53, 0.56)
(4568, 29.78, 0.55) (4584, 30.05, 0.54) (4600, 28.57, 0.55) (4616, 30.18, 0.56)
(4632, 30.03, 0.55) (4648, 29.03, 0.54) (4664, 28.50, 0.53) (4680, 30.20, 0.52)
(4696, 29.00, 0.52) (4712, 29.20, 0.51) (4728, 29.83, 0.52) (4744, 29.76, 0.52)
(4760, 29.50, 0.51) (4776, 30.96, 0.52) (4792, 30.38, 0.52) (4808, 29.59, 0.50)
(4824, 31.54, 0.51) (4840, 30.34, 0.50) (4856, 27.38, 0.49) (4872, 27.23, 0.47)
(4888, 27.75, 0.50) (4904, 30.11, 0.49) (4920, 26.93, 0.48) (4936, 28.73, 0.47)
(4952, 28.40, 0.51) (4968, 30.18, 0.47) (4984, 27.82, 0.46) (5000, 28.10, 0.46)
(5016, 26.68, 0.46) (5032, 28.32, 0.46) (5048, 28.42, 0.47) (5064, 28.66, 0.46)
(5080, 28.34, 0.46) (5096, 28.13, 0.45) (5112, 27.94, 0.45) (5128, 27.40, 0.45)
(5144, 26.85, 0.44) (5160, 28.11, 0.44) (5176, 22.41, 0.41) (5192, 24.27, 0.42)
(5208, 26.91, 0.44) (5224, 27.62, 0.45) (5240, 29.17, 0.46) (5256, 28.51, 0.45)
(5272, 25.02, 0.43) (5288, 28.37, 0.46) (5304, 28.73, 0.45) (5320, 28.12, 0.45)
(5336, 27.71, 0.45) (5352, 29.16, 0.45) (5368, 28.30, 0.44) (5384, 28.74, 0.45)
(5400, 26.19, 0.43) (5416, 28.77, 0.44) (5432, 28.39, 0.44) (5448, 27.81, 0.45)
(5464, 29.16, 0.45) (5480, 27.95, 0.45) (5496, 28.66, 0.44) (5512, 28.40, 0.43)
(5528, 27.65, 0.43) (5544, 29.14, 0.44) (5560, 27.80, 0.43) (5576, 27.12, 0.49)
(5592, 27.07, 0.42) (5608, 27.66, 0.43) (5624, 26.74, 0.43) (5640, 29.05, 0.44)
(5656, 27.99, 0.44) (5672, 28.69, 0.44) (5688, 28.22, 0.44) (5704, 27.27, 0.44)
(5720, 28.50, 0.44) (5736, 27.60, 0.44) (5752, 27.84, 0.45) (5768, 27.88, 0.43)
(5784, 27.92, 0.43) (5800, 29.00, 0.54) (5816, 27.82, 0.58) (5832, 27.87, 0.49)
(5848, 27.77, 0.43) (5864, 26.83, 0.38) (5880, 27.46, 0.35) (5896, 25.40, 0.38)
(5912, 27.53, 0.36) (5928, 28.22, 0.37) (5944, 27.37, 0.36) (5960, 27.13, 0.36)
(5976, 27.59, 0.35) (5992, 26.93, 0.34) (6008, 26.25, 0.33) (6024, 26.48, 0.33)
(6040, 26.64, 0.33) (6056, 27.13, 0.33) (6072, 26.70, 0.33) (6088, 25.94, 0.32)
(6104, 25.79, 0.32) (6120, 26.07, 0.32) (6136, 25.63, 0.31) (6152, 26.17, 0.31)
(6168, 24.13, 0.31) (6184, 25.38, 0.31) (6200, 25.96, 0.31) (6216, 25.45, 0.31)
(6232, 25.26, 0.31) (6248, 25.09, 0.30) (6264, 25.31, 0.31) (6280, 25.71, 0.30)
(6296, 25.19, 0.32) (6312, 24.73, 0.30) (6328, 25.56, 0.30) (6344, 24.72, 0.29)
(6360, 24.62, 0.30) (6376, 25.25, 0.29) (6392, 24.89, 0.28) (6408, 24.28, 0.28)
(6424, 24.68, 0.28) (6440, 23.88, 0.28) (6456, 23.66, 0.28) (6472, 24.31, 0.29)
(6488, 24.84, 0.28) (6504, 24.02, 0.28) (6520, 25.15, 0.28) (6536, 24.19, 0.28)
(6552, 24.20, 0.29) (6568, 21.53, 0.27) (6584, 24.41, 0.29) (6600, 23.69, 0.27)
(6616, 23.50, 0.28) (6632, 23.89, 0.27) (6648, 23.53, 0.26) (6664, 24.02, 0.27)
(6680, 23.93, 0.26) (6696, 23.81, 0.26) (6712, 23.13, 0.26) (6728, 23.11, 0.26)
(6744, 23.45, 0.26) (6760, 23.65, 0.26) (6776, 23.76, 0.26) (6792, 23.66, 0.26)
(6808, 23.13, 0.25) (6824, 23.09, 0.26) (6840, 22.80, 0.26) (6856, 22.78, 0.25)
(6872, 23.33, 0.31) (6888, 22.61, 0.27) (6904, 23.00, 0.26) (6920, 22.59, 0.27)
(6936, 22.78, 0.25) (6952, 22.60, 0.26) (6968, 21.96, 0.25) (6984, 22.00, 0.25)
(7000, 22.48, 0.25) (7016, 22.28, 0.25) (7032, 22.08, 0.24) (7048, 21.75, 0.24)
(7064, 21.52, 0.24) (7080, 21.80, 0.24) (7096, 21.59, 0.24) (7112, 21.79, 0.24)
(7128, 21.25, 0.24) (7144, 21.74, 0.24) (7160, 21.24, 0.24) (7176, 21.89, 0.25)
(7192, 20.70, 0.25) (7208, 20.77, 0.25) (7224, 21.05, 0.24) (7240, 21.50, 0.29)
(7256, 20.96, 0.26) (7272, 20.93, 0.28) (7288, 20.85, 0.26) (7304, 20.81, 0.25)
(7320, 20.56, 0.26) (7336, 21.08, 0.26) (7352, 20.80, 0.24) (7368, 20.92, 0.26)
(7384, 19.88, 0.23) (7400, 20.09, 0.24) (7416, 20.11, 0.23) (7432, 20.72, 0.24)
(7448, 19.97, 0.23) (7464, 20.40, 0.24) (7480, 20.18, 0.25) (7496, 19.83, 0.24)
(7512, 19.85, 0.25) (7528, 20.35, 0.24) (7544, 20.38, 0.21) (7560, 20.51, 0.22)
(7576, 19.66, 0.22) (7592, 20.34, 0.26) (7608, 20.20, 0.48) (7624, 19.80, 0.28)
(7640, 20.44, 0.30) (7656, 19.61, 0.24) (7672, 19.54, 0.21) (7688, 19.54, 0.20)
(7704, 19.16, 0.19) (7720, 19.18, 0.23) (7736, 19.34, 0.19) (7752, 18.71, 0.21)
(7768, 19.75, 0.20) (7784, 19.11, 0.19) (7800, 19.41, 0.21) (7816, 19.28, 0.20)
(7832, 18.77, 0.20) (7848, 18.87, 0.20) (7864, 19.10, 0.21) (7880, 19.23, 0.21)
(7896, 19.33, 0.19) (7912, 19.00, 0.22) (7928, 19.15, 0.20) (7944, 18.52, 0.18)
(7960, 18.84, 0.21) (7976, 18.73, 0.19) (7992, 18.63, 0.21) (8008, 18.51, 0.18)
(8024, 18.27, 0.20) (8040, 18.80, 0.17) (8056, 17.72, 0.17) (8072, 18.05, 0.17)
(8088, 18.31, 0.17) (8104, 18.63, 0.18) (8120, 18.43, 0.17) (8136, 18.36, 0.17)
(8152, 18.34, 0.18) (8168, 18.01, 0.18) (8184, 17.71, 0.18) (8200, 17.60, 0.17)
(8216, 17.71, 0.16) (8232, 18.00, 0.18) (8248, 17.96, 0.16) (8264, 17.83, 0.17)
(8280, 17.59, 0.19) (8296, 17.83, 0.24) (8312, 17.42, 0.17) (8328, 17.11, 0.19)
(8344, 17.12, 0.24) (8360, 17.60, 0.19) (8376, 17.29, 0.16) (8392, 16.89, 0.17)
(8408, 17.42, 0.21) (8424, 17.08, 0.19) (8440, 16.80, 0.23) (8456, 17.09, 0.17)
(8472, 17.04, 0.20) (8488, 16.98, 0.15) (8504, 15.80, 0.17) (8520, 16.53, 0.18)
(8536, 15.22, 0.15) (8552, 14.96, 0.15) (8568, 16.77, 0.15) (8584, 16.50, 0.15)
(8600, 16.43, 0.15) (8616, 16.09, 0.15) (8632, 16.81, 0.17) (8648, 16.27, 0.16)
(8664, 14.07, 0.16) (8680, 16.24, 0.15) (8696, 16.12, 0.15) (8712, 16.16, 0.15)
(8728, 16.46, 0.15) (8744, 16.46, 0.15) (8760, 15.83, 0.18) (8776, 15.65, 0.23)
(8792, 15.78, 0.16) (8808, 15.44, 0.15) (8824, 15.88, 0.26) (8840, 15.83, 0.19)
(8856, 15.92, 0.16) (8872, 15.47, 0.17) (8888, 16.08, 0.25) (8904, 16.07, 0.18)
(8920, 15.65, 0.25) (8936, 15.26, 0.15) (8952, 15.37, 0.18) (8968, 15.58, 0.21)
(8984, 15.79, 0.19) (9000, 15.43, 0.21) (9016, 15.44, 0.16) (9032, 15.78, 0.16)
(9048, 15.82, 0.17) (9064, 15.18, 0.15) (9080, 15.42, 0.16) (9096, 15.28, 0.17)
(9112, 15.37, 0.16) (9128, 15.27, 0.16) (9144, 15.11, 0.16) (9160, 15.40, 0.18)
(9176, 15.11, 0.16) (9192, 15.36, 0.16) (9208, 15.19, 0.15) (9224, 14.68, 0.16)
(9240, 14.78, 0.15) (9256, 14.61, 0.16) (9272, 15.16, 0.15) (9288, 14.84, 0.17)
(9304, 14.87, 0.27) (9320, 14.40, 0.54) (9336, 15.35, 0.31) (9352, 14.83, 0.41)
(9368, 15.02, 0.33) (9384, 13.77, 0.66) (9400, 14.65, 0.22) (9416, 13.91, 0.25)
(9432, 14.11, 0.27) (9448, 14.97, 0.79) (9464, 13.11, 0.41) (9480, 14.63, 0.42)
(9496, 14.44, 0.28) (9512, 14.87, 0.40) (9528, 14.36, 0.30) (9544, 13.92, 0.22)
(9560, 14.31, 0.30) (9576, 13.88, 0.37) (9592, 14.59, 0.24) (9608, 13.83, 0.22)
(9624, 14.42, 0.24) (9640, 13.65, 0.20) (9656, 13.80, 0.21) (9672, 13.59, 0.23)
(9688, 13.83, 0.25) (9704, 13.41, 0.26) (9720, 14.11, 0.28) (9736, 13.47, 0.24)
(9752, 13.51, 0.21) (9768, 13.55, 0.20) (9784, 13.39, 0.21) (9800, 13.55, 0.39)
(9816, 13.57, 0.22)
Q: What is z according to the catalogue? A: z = 0.000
